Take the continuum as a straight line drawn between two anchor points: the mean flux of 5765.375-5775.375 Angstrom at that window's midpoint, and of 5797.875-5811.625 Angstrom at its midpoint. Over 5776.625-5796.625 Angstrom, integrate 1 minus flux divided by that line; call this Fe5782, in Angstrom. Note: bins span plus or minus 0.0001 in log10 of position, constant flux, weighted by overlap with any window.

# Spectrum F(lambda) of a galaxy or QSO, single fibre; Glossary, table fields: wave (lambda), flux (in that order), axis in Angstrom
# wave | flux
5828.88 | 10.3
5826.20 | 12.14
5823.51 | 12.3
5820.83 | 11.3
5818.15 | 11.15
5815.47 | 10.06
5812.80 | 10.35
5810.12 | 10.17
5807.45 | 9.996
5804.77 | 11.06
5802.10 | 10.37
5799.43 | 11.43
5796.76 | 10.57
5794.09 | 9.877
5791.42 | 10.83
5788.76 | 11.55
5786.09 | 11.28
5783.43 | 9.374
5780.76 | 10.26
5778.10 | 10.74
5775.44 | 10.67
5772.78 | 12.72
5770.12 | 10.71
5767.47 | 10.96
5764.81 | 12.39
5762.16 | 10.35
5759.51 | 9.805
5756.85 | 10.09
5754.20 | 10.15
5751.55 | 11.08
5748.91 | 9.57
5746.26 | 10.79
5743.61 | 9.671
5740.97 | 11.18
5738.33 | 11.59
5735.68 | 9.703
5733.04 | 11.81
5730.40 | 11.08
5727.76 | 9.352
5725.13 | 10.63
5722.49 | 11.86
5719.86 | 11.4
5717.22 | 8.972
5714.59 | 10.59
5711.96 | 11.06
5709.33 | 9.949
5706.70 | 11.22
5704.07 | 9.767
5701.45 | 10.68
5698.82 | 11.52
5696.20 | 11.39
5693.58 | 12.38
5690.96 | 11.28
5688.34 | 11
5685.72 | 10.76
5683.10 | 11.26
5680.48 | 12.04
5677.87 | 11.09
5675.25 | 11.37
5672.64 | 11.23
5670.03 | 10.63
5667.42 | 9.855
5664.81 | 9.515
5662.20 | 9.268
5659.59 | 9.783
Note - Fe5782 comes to 0.86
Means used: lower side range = 11.4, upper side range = 10.6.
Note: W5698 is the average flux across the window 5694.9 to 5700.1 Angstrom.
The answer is 11.5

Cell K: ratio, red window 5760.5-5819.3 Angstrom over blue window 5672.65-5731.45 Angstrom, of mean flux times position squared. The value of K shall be 1.01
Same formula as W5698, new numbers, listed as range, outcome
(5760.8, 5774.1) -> 11.4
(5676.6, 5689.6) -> 11.2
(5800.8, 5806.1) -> 10.7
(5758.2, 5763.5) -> 10.1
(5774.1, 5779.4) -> 10.7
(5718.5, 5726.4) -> 11.3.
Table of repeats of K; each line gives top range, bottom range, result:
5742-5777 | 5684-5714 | 0.99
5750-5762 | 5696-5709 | 0.97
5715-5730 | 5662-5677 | 1.03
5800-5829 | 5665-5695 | 1.03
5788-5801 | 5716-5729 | 1.06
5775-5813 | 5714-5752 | 1.02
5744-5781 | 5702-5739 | 1.02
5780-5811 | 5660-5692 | 1.03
